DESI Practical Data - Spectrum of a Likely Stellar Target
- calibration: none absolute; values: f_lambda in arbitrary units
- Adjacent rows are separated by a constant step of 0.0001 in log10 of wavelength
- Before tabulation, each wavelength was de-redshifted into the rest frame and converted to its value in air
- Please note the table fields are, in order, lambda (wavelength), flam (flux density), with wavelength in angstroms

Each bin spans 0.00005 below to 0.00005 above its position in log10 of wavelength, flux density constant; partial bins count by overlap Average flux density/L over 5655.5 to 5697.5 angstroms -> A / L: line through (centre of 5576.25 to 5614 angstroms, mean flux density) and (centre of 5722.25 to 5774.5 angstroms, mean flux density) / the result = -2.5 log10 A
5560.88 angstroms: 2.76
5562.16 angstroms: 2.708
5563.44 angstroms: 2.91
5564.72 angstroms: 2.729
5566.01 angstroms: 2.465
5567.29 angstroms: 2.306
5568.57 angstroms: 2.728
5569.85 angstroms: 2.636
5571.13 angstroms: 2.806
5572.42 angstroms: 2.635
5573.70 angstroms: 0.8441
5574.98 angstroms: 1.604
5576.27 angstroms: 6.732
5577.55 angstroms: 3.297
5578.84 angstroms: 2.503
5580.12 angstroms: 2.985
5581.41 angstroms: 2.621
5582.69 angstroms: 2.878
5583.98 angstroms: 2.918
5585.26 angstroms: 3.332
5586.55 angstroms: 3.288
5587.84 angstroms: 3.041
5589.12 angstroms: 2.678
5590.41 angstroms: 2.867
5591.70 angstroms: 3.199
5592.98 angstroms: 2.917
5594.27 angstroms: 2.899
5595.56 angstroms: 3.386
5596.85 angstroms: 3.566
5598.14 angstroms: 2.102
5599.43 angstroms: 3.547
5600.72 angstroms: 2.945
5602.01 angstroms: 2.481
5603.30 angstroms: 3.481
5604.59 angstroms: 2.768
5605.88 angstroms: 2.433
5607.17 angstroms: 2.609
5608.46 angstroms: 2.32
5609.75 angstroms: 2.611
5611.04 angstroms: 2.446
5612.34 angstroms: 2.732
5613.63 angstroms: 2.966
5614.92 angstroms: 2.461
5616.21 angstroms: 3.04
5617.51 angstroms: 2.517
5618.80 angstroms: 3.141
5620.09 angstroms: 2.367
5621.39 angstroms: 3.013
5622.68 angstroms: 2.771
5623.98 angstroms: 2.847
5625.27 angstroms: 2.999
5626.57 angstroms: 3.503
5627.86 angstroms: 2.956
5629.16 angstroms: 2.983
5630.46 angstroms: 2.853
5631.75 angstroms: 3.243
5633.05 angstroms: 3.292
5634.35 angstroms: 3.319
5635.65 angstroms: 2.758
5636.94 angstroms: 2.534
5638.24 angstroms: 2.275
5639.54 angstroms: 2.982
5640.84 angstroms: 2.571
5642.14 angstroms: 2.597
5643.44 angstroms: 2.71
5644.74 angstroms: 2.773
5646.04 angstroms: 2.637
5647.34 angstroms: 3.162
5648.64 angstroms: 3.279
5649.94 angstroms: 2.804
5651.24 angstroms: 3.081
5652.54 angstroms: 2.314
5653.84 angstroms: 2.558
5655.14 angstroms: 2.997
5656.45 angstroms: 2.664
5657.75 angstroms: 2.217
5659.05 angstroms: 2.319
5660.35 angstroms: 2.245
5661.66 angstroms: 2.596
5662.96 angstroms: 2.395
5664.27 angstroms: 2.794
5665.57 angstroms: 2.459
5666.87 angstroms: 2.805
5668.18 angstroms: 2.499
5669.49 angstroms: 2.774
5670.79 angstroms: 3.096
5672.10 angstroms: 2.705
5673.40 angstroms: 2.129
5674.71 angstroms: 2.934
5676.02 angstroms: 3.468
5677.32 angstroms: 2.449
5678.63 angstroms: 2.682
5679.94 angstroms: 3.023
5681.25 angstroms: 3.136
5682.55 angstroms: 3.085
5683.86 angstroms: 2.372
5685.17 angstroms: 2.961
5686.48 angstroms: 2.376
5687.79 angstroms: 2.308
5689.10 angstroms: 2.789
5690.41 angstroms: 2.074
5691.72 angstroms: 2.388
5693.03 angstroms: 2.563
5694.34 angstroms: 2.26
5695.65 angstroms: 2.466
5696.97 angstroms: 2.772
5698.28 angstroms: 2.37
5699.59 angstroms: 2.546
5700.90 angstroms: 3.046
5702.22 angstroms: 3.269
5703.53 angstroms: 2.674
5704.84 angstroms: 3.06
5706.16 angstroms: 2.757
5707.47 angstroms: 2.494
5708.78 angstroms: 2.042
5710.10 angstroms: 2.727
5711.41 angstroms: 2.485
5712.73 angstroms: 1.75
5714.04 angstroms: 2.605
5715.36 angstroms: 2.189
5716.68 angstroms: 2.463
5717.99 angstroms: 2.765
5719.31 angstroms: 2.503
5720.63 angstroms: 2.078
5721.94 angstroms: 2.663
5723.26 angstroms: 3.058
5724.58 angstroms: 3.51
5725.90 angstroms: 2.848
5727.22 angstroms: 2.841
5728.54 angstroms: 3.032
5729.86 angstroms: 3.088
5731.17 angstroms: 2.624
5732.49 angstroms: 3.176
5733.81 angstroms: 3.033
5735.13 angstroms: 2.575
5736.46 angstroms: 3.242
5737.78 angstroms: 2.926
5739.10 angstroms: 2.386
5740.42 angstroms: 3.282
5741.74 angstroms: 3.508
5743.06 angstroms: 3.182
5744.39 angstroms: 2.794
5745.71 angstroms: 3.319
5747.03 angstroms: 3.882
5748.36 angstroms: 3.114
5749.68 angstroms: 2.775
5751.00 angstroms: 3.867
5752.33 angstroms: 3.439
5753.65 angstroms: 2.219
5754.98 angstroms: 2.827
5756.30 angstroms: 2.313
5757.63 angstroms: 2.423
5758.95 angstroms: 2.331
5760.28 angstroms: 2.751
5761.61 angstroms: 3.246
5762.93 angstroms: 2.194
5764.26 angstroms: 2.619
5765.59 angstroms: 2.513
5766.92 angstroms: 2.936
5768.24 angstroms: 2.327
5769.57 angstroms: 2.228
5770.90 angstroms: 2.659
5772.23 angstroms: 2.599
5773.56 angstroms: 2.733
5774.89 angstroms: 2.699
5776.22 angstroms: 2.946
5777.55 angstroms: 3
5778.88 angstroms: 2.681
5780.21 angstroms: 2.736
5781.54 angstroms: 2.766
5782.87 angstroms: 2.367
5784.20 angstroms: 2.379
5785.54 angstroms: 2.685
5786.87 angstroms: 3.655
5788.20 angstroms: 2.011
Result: 0.12 mag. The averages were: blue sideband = 2.96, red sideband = 2.88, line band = 2.62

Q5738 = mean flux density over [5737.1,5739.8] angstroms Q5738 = 2.67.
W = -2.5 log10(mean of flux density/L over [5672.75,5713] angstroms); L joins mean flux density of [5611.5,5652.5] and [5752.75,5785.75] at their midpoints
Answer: 0.05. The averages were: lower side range 2.87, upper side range 2.61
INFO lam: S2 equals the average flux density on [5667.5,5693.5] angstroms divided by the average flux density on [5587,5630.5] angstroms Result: 0.9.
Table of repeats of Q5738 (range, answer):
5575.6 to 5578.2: 4.97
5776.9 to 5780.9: 2.81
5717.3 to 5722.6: 2.51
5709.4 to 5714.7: 2.39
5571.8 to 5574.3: 1.75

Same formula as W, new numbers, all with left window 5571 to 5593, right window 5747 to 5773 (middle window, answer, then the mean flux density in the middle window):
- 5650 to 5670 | 0.109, 2.59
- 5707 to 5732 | 0.064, 2.62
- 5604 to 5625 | 0.085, 2.7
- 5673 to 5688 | 0.026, 2.77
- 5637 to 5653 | 0.045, 2.76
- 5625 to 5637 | -0.063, 3.07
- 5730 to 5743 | -0.085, 2.99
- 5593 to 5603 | -0.023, 3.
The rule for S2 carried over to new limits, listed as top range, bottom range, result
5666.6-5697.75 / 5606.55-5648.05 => 0.95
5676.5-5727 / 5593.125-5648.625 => 0.92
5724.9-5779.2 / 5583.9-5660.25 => 1.01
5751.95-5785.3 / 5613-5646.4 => 0.92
